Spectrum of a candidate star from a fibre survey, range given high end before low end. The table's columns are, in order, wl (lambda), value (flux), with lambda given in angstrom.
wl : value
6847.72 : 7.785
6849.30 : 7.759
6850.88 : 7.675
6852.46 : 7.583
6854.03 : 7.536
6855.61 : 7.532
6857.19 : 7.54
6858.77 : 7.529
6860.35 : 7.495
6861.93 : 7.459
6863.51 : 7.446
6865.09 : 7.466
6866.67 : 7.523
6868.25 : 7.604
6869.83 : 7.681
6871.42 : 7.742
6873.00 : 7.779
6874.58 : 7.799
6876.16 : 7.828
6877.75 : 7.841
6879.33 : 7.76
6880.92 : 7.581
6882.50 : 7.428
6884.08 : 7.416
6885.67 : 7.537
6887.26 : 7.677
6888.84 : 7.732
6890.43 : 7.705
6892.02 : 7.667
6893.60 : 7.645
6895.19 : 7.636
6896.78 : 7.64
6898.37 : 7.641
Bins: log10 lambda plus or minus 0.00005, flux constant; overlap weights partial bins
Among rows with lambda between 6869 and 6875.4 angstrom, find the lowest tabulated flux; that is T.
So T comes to 7.681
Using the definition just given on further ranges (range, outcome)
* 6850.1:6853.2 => 7.583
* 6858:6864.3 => 7.446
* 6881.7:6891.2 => 7.416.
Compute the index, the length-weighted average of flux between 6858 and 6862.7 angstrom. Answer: 7.49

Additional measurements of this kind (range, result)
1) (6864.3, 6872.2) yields 7.6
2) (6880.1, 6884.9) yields 7.48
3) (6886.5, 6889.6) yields 7.72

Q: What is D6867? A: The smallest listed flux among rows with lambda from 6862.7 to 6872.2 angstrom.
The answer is 7.446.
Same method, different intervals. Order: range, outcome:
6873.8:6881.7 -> 7.581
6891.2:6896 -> 7.636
